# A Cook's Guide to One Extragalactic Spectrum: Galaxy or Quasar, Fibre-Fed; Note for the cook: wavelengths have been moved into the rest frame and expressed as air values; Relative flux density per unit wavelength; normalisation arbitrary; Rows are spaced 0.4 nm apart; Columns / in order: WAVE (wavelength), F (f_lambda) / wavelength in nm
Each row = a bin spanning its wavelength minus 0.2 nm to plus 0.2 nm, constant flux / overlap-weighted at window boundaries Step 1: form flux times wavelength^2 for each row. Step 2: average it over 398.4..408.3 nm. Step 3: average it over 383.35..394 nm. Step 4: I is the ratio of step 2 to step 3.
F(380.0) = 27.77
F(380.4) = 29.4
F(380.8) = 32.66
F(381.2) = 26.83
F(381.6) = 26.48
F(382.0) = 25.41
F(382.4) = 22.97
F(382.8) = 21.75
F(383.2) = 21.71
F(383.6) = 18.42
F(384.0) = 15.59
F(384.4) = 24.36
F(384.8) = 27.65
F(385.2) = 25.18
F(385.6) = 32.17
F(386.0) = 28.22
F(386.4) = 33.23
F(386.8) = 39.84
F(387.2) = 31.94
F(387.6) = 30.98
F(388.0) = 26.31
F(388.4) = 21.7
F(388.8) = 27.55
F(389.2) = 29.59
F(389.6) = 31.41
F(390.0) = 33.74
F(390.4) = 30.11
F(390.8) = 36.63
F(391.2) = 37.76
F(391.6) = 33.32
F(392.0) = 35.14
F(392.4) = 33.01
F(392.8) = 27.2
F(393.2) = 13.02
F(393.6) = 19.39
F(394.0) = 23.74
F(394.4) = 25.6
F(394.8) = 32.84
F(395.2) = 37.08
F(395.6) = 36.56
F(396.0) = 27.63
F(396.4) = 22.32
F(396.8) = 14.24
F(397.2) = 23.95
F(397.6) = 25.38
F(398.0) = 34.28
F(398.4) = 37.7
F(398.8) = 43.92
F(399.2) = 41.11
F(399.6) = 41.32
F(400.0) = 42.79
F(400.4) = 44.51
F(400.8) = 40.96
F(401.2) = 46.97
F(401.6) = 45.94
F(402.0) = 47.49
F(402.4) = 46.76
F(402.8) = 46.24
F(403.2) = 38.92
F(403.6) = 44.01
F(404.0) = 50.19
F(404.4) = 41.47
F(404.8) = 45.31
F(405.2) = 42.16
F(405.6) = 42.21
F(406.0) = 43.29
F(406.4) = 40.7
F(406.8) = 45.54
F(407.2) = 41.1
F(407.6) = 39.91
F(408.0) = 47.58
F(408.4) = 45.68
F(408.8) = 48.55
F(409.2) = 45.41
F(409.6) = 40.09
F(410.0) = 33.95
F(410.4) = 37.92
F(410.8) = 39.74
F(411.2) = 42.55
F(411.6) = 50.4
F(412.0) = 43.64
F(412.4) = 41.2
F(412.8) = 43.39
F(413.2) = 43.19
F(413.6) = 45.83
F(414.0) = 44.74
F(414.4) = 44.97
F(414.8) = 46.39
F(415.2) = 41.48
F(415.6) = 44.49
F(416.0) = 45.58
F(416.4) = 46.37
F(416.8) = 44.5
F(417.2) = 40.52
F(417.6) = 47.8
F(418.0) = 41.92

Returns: 1.7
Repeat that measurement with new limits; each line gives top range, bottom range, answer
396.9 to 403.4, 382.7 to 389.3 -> 1.60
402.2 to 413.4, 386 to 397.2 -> 1.61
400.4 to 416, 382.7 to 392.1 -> 1.67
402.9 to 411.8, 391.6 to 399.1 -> 1.59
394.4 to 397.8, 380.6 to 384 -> 1.22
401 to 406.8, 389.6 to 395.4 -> 1.57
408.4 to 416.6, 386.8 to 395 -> 1.66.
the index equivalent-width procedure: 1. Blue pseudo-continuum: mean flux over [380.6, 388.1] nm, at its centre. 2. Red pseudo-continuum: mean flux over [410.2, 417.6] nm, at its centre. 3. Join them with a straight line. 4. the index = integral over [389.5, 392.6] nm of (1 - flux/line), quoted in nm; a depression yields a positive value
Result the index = -0.323 nm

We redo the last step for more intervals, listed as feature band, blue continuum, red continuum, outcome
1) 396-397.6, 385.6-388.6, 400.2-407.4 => 0.69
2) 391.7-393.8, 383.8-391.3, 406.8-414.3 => 0.43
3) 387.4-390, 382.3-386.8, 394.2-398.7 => -0.16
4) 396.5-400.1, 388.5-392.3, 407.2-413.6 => 0.34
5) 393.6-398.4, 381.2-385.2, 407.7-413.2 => 0.70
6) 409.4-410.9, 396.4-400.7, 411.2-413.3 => 0.17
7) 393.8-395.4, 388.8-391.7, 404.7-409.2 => 0.27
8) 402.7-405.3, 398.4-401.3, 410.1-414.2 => -0.08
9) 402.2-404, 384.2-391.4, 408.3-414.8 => -0.28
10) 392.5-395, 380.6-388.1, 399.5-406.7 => 0.81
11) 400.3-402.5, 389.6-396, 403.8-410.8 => -0.44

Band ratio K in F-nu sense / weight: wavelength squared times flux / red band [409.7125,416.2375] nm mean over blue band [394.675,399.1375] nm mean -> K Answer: 1.51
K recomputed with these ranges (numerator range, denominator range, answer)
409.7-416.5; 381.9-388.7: 1.88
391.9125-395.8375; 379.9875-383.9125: 1.20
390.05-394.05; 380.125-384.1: 1.26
